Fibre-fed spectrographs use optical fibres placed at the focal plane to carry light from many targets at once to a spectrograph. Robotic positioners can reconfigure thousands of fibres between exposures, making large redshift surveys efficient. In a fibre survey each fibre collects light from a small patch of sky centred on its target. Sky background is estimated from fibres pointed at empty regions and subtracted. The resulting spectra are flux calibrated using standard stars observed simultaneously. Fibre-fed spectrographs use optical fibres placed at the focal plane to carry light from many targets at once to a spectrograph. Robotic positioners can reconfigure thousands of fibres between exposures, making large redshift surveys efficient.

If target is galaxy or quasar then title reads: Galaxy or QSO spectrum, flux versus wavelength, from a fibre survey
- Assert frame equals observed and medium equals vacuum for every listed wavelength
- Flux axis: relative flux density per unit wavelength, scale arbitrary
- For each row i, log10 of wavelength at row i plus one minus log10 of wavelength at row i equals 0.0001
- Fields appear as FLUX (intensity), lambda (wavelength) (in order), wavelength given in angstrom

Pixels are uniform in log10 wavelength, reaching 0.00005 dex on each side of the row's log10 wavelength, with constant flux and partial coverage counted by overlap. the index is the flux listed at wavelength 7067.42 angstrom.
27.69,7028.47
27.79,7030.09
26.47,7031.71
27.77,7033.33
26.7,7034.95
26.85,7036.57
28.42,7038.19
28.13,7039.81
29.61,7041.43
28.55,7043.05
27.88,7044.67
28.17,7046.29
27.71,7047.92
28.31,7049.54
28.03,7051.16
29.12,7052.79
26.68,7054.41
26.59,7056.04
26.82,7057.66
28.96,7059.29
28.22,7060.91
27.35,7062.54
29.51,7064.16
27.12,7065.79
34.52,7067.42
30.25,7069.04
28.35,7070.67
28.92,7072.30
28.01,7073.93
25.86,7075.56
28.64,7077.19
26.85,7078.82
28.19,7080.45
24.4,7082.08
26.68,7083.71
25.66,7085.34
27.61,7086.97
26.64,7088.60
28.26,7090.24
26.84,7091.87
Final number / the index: 34.52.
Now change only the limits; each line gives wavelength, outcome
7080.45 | 28.19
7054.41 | 26.68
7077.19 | 28.64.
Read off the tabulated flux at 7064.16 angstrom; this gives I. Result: 29.51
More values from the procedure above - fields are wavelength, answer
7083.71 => 26.68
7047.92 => 27.71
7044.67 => 27.88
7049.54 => 28.31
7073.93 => 28.01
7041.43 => 29.61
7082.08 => 24.4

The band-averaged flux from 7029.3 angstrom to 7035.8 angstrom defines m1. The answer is 27.2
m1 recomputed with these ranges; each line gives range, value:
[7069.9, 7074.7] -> 28.4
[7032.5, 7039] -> 27.4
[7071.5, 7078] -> 27.8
